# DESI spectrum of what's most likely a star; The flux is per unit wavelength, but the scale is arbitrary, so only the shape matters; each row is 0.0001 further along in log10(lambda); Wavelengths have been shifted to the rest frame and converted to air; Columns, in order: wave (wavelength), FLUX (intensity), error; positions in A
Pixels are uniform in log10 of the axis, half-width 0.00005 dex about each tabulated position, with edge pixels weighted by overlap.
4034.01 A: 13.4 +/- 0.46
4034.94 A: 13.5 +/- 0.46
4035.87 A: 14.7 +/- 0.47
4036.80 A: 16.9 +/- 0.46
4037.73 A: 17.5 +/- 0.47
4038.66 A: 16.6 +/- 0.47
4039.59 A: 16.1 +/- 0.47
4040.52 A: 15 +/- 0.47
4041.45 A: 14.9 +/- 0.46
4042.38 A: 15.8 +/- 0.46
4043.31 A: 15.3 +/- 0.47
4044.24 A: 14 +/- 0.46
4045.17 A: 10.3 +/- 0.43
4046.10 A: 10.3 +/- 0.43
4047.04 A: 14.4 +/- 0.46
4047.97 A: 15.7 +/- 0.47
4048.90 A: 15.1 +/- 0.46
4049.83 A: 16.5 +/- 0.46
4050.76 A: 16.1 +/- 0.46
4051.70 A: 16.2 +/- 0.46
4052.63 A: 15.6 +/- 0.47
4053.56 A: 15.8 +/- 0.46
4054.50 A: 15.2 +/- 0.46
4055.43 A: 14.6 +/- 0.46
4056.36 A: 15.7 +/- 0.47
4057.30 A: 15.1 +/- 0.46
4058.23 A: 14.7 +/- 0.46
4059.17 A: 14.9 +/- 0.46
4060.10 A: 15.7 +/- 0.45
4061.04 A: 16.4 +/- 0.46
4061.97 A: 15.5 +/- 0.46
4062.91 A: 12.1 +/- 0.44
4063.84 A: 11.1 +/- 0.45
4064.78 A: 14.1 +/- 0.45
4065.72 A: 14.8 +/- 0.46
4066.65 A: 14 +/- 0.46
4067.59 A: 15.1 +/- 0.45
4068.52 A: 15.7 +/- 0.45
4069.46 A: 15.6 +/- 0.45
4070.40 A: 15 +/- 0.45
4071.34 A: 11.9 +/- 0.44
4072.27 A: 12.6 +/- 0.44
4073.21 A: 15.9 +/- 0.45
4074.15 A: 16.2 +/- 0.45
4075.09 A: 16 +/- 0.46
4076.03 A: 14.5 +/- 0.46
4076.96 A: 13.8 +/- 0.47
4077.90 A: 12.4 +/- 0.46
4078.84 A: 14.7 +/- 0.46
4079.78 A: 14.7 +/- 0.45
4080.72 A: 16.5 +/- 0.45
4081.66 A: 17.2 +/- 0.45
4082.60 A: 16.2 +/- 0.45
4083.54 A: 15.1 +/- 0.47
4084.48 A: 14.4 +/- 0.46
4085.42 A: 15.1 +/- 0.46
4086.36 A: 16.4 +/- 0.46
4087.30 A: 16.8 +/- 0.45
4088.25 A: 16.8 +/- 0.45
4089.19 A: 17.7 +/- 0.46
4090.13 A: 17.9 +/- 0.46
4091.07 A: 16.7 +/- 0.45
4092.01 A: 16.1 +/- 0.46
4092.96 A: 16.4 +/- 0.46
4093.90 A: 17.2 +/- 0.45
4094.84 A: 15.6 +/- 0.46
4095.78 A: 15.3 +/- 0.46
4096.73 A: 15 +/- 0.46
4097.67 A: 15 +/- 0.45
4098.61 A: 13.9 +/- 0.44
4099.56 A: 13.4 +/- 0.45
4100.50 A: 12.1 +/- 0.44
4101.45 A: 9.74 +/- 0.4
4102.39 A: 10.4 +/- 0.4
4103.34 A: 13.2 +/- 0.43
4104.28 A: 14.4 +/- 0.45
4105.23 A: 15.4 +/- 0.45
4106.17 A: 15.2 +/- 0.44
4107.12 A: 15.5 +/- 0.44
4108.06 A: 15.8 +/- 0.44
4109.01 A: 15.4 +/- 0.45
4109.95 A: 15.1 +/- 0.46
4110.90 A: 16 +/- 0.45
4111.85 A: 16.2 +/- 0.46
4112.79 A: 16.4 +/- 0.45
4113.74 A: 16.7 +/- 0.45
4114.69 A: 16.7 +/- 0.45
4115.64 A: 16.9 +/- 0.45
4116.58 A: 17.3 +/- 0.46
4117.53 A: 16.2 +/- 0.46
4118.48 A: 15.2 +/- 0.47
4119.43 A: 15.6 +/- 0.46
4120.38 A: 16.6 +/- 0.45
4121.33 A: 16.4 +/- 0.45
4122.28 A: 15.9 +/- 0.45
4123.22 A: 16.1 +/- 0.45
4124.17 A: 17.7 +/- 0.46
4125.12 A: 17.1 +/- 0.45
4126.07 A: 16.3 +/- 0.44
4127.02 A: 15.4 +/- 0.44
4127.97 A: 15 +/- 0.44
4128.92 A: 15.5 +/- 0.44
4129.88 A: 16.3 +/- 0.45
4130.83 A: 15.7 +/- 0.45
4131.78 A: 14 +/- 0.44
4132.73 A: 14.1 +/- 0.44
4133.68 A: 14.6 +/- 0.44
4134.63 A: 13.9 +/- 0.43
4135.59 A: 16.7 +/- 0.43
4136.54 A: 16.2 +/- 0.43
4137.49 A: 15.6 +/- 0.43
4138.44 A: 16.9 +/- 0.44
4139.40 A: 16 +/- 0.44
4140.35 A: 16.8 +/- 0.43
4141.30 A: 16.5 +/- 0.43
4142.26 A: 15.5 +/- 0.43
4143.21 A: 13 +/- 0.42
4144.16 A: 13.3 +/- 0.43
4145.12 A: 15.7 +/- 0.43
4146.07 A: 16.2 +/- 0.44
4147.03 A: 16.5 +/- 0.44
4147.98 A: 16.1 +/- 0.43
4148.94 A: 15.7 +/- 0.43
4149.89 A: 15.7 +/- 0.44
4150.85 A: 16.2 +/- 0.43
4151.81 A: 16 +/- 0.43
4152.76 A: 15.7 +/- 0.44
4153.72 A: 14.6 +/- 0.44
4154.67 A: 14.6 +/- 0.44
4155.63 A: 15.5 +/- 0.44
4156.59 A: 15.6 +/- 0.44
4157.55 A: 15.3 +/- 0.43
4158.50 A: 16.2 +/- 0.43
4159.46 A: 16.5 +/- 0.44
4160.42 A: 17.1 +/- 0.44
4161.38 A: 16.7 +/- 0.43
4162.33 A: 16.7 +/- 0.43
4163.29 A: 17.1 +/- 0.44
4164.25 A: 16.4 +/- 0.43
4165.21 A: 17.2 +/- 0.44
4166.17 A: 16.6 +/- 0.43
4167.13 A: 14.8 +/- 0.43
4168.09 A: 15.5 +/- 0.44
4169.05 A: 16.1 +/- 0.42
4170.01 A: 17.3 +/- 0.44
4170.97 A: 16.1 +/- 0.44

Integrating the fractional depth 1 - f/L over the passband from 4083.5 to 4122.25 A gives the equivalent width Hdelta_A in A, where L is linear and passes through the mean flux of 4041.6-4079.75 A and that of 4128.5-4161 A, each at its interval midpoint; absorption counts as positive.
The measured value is -0.9 A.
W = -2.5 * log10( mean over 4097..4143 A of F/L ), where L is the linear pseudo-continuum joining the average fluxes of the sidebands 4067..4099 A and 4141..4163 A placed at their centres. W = 0.01 mag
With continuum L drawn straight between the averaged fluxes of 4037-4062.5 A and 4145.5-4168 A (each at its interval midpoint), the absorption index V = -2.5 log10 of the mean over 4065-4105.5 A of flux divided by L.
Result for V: 0.04 mag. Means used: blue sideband 15.2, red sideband 16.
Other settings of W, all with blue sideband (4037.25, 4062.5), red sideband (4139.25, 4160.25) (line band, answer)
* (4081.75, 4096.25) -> -0.06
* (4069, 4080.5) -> 0.06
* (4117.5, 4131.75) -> -0.03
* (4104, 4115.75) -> -0.03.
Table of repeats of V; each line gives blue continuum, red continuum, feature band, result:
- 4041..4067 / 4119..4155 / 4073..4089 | -0.04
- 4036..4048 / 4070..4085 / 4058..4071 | 0.02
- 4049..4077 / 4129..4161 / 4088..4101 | -0.03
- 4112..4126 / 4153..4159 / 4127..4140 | 0.04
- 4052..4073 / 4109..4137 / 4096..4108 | 0.13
